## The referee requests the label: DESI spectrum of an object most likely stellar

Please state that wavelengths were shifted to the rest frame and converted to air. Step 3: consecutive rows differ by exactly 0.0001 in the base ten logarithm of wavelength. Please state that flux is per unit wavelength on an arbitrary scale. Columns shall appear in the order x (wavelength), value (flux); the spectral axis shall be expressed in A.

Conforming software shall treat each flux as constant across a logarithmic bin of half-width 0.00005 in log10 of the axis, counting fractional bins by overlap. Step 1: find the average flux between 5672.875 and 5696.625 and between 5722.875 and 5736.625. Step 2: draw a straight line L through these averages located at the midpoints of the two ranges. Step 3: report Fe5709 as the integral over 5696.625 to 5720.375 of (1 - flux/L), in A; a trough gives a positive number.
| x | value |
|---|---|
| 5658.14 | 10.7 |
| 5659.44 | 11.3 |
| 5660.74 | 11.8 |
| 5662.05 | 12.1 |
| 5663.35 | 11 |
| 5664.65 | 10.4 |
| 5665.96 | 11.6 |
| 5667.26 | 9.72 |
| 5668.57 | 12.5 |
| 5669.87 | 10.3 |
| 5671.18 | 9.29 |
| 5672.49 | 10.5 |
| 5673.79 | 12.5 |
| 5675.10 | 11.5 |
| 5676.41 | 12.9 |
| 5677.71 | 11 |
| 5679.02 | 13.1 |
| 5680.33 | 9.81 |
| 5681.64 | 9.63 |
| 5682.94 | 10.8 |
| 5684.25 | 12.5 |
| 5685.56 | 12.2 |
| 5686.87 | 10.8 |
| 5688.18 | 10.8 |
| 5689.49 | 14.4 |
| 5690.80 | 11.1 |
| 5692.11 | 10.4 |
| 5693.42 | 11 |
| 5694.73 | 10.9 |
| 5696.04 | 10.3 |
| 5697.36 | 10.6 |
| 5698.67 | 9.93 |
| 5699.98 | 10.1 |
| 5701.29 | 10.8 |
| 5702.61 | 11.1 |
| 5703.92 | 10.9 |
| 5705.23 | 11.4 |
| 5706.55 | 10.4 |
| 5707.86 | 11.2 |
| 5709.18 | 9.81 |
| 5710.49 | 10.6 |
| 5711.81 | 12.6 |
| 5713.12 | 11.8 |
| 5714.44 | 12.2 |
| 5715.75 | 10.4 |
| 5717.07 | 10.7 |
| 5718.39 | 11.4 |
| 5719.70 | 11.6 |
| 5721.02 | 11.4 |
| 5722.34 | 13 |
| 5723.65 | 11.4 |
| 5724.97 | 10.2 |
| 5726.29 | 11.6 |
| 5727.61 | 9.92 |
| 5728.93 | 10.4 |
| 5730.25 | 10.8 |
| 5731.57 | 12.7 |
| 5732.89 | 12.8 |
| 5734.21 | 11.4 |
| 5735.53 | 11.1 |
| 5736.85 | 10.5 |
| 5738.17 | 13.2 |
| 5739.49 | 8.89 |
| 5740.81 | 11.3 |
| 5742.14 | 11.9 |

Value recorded 0.72 A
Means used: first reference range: 11.4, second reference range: 11.2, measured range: 11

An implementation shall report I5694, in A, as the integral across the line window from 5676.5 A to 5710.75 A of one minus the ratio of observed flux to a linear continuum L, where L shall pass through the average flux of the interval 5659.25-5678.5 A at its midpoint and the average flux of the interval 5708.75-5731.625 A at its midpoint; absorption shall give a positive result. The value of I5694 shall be 0.7 A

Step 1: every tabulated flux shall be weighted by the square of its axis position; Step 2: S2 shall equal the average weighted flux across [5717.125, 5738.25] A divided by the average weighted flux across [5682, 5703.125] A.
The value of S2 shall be 1.04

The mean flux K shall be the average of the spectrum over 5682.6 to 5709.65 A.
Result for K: 11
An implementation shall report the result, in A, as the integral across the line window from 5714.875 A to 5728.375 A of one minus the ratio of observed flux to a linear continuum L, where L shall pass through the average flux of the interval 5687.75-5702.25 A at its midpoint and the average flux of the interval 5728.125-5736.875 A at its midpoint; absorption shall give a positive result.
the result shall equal 0.1 A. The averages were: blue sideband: 10.9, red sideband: 11.4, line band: 11.2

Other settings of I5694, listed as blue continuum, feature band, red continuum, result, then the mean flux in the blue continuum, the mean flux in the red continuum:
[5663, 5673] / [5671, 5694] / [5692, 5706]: -1.6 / 10.7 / 10.7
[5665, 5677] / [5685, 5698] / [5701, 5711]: -0.4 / 11.2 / 10.8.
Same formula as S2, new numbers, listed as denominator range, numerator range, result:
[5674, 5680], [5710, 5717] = 0.97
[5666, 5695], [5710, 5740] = 1.02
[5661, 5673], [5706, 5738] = 1.06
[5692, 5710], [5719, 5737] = 1.08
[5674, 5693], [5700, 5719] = 0.97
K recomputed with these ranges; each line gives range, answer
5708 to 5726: 11.3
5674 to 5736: 11.2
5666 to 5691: 11.3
